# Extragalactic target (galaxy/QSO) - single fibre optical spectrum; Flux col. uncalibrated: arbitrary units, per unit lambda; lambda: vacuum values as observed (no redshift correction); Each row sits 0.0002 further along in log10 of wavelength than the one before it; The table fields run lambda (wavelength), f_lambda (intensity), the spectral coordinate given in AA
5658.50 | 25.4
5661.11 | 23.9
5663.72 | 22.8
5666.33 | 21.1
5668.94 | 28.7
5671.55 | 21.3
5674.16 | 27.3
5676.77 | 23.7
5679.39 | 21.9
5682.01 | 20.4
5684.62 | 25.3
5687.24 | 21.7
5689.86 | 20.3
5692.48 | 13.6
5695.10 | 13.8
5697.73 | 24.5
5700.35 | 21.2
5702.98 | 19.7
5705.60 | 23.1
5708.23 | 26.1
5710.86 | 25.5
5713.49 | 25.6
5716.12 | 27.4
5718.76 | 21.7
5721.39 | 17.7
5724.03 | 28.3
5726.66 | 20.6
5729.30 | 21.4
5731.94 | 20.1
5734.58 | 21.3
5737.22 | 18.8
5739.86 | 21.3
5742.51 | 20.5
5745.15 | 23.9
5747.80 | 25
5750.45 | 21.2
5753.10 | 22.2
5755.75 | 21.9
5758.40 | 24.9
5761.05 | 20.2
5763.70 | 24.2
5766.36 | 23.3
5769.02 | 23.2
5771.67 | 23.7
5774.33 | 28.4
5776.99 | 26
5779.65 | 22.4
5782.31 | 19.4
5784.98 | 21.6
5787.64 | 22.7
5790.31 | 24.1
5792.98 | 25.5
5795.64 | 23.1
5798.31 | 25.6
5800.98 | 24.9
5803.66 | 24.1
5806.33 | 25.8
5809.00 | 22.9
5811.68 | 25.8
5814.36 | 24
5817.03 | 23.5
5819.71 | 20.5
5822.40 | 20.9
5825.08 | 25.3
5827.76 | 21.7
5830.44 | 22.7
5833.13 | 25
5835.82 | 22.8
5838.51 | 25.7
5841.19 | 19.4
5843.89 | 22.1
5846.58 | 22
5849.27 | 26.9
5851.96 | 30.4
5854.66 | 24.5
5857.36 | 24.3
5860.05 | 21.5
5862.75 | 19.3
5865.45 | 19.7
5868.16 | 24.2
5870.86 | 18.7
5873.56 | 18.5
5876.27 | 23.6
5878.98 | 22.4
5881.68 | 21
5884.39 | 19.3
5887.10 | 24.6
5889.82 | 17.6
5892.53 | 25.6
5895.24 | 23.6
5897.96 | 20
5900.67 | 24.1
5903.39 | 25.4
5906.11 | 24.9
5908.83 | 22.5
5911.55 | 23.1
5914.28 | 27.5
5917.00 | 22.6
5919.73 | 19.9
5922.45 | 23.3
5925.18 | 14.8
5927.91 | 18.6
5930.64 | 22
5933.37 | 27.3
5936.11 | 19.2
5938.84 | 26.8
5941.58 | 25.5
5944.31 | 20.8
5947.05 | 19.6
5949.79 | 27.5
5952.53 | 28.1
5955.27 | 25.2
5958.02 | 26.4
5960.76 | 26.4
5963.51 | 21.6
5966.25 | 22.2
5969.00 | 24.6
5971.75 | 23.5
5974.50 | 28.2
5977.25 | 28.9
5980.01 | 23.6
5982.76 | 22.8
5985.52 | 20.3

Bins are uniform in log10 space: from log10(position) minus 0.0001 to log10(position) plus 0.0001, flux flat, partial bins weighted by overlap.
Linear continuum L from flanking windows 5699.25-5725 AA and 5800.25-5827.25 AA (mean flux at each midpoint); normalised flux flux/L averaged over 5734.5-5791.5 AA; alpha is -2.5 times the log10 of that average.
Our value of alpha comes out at 0.04 mag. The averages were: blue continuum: 23.6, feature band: 22.8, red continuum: 23.7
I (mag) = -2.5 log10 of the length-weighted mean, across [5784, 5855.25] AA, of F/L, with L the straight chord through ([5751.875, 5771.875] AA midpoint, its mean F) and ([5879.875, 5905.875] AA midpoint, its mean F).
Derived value -0.05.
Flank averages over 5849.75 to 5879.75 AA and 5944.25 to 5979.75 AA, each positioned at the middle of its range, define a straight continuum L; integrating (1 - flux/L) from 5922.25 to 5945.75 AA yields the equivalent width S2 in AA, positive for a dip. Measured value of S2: 2.2 AA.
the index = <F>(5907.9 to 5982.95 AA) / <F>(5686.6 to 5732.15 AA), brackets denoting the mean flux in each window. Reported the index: 1.08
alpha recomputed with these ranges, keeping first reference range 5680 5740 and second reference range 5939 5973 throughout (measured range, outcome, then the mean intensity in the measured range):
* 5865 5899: 0.10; 21.5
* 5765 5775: -0.09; 24.4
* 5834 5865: -0.01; 23.5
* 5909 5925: 0.06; 22.6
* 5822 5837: -0.01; 23.2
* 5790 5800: -0.09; 24.6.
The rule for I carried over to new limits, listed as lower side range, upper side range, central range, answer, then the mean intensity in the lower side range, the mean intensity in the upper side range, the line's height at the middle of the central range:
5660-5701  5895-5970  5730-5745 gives 0.08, 22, 23.3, 22.3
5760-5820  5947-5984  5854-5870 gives 0.11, 23.8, 25.1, 24.3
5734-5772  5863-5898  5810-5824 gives -0.05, 22.4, 21.4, 21.9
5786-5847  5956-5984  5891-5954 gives 0.06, 23.5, 24.8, 24.4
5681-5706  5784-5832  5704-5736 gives -0.11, 20.3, 23.6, 21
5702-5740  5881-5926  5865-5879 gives 0.07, 22.6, 22.5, 22.5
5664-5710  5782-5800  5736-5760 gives 0.03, 22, 23.4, 22.8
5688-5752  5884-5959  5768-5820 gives -0.08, 21.8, 23.1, 22.3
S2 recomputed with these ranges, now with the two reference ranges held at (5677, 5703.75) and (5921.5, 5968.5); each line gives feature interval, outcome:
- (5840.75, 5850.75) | -0.4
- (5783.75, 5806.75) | -2.7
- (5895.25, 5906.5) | -0.4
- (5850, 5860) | -1.6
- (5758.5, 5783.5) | -2.6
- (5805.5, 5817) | -1.4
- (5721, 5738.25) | -0.5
